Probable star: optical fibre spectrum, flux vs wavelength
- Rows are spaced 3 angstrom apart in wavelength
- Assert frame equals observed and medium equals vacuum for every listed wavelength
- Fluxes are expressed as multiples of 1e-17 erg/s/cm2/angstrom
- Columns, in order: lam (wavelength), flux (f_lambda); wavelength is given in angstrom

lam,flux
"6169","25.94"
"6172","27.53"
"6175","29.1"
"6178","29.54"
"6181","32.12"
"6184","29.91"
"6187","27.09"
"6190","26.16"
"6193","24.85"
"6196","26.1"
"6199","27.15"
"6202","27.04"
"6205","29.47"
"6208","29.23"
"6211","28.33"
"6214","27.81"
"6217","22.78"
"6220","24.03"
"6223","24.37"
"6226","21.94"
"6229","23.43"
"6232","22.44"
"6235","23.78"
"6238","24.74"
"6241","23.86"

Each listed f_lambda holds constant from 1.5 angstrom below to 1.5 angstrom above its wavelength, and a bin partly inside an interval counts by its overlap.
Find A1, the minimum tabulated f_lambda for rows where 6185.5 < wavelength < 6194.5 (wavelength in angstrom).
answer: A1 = 24.85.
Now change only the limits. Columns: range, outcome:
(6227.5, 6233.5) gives 22.44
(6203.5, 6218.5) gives 22.78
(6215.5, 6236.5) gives 21.94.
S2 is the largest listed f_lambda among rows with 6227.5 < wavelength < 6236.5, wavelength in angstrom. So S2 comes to 23.78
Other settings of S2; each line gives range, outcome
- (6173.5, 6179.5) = 29.54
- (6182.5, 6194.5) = 29.91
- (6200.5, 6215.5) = 29.47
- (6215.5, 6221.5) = 24.03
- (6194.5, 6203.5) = 27.15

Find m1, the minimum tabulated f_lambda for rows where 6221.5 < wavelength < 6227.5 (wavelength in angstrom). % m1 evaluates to 21.94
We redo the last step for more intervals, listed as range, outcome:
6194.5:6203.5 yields 26.1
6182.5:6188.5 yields 27.09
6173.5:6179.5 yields 29.1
